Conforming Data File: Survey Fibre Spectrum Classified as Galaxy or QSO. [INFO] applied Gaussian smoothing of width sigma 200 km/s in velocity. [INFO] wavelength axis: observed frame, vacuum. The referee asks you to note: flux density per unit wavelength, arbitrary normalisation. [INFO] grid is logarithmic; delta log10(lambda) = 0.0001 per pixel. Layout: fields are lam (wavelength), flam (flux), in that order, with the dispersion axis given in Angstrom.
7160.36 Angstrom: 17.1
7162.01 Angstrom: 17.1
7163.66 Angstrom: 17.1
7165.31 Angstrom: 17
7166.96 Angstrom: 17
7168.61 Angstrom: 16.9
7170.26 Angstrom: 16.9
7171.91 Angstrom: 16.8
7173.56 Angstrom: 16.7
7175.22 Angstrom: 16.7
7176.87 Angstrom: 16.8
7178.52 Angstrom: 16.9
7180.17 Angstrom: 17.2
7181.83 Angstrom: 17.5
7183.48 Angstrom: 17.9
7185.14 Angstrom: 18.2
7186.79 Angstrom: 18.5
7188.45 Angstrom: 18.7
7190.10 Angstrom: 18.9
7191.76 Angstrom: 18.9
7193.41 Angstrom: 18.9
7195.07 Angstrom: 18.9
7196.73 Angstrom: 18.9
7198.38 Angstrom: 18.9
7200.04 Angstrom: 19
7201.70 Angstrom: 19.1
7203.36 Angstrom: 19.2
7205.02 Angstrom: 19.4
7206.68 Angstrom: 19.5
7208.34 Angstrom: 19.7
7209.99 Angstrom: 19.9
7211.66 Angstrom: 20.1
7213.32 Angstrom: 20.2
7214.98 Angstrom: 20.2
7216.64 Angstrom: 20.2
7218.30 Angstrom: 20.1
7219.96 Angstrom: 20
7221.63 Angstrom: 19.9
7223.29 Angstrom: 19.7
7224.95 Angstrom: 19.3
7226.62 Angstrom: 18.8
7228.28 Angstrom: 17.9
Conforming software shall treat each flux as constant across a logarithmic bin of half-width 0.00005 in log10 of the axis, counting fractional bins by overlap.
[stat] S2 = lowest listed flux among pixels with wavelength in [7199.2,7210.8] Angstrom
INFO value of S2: 19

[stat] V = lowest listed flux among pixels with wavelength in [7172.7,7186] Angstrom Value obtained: 16.7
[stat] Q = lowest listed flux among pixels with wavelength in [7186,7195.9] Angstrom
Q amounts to 18.5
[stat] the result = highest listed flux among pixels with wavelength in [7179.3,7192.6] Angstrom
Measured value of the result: 18.9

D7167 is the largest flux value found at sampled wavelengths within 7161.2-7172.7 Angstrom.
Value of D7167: 17.1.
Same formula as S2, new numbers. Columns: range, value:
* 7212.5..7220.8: 20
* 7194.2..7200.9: 18.9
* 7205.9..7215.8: 19.5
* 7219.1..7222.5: 19.9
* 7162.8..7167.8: 17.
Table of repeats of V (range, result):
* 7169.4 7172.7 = 16.8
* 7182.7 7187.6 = 17.9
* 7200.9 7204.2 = 19.1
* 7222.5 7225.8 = 19.3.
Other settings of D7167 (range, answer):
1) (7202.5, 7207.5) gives 19.5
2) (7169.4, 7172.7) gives 16.9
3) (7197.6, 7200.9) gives 19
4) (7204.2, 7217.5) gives 20.2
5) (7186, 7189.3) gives 18.7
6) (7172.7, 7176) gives 16.7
